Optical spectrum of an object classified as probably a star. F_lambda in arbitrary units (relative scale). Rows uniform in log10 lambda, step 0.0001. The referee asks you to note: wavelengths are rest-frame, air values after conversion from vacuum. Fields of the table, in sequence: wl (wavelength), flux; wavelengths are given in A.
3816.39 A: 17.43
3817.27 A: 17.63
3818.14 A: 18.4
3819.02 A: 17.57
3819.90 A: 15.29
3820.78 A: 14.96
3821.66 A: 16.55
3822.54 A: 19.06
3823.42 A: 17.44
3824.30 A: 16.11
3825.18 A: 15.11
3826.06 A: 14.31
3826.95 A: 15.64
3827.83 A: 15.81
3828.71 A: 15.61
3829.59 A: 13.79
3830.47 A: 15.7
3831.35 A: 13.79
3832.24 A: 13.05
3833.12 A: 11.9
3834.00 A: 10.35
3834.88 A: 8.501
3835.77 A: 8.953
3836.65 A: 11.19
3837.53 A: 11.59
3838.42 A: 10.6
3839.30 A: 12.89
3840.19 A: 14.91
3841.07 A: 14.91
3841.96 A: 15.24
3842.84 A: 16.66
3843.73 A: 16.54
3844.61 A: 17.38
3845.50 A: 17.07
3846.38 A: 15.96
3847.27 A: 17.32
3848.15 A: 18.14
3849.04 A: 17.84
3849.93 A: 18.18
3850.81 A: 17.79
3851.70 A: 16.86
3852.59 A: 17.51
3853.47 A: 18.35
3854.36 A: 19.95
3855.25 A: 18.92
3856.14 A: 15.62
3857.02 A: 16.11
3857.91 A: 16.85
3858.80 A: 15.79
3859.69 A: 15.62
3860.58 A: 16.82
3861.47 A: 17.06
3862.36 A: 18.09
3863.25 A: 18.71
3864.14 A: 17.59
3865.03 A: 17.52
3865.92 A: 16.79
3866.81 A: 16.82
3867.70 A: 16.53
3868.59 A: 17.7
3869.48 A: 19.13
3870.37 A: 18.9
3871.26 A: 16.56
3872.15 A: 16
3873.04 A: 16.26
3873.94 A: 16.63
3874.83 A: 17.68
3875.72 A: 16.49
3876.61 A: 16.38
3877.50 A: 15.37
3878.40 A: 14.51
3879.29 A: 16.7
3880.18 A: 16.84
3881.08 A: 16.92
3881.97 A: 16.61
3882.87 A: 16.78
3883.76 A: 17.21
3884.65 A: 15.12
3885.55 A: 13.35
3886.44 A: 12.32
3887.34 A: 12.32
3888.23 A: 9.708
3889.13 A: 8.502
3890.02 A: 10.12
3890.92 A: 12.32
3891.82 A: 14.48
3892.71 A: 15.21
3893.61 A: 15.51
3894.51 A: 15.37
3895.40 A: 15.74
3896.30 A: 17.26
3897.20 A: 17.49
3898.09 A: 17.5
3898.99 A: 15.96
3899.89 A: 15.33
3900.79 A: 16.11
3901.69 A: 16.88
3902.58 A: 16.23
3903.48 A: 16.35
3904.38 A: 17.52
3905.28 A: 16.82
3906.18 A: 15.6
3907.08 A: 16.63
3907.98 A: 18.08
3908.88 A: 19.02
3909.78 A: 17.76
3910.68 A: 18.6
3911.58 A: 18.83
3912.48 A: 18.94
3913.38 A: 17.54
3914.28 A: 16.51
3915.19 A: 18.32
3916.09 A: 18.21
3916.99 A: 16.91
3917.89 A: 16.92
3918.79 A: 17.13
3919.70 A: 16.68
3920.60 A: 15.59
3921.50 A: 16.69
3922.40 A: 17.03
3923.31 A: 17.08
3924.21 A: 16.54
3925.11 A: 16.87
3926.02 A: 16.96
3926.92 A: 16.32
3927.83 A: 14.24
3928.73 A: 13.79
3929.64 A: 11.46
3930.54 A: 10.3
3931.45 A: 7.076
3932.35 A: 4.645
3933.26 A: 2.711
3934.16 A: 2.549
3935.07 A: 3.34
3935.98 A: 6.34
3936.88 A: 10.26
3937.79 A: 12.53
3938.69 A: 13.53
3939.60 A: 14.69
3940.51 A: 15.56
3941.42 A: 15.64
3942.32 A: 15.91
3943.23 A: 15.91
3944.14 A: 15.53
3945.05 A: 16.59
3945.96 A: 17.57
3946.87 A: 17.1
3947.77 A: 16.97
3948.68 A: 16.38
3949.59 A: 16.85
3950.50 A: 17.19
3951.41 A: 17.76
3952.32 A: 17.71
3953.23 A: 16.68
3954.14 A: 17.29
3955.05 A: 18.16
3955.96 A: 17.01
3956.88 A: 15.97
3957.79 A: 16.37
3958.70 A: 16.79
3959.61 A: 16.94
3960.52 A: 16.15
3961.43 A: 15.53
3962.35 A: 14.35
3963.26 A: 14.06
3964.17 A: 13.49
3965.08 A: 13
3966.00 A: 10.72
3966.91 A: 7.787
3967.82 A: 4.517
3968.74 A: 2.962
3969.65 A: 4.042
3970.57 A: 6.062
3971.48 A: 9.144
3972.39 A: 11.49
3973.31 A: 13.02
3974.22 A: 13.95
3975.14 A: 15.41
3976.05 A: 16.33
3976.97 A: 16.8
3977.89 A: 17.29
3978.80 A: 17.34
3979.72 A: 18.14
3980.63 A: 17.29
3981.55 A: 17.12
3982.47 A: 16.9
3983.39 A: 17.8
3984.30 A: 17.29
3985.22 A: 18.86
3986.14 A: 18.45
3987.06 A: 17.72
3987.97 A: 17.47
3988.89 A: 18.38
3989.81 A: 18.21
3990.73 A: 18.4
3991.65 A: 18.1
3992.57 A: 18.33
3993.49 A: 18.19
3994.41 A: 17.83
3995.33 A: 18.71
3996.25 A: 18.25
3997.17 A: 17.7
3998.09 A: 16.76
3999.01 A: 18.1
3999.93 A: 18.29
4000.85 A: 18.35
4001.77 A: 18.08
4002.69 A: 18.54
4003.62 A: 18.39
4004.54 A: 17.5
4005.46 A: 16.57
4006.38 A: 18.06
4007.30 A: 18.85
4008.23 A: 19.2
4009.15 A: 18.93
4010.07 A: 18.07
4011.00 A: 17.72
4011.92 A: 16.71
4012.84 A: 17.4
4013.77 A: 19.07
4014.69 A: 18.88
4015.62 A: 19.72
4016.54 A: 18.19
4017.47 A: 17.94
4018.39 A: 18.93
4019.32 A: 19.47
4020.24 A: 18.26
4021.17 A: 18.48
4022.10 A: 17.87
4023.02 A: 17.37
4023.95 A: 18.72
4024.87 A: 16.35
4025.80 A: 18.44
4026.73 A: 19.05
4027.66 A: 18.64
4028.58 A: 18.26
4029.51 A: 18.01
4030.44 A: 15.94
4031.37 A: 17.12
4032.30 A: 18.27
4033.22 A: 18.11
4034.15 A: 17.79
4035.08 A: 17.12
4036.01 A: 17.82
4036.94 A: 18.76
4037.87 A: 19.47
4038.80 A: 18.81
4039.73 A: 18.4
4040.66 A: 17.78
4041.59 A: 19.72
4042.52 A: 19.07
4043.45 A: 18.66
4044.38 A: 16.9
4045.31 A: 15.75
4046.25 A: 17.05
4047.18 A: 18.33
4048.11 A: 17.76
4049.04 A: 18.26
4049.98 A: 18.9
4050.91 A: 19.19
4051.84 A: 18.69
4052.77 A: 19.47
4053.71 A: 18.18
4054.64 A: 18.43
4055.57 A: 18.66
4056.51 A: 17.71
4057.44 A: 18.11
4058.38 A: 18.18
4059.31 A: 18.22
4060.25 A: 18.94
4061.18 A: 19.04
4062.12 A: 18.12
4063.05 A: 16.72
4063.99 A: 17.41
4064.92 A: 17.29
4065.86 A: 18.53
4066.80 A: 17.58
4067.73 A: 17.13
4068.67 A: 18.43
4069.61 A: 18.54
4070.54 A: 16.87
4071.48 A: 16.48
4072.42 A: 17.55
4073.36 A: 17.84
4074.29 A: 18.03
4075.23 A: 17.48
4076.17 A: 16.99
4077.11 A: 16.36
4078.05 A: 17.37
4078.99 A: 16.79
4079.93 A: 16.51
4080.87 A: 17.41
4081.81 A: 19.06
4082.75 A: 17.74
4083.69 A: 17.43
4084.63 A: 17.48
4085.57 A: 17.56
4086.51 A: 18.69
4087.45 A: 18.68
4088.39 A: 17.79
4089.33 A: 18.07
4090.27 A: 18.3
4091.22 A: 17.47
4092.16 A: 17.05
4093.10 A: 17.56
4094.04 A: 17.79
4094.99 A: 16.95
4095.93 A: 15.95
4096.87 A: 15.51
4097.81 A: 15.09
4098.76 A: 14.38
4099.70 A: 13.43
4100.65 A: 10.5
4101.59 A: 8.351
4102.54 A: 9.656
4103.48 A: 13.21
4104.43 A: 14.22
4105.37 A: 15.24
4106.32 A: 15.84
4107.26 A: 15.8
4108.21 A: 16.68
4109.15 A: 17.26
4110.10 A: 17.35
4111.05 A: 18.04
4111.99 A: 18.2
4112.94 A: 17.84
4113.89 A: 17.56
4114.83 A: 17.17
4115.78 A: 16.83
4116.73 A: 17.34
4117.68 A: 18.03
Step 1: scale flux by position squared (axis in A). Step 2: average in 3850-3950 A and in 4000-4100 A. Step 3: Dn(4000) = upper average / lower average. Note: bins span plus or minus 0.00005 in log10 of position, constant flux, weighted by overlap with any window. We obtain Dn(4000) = 1.24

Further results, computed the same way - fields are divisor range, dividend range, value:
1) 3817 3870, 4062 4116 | 1.18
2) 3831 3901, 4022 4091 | 1.27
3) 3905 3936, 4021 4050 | 1.31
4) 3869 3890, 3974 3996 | 1.20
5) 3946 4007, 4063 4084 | 1.15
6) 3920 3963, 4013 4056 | 1.33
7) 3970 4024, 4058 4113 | 1.01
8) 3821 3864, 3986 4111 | 1.25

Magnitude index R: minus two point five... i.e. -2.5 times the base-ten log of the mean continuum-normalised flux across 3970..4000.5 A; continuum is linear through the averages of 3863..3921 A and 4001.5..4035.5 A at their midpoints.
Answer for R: 0.07 mag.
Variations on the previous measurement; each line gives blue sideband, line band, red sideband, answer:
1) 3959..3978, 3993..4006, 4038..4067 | -0.25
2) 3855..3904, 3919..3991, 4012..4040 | 0.19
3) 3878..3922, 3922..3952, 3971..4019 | 0.23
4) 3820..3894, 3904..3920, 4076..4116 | -0.12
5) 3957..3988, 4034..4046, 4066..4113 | -0.17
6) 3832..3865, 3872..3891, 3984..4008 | 0.10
